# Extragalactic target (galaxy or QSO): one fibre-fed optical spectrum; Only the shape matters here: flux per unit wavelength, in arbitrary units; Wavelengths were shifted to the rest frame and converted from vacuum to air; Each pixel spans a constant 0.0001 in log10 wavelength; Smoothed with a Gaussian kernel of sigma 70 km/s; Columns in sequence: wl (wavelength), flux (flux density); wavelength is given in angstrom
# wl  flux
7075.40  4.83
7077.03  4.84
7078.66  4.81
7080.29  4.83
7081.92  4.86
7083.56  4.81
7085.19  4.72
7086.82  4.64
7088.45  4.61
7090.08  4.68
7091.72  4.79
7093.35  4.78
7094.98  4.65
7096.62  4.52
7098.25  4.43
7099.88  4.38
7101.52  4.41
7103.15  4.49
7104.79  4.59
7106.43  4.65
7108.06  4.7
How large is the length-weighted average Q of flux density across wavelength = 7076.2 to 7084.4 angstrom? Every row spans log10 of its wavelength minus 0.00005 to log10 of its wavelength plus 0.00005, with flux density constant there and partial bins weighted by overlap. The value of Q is 4.82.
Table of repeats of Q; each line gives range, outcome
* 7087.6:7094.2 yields 4.72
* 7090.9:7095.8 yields 4.74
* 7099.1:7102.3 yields 4.39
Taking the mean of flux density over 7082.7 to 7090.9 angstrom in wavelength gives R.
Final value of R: 4.69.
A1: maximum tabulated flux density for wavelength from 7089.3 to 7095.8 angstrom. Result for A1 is 4.79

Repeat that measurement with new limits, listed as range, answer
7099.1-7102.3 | 4.41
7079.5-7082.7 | 4.86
